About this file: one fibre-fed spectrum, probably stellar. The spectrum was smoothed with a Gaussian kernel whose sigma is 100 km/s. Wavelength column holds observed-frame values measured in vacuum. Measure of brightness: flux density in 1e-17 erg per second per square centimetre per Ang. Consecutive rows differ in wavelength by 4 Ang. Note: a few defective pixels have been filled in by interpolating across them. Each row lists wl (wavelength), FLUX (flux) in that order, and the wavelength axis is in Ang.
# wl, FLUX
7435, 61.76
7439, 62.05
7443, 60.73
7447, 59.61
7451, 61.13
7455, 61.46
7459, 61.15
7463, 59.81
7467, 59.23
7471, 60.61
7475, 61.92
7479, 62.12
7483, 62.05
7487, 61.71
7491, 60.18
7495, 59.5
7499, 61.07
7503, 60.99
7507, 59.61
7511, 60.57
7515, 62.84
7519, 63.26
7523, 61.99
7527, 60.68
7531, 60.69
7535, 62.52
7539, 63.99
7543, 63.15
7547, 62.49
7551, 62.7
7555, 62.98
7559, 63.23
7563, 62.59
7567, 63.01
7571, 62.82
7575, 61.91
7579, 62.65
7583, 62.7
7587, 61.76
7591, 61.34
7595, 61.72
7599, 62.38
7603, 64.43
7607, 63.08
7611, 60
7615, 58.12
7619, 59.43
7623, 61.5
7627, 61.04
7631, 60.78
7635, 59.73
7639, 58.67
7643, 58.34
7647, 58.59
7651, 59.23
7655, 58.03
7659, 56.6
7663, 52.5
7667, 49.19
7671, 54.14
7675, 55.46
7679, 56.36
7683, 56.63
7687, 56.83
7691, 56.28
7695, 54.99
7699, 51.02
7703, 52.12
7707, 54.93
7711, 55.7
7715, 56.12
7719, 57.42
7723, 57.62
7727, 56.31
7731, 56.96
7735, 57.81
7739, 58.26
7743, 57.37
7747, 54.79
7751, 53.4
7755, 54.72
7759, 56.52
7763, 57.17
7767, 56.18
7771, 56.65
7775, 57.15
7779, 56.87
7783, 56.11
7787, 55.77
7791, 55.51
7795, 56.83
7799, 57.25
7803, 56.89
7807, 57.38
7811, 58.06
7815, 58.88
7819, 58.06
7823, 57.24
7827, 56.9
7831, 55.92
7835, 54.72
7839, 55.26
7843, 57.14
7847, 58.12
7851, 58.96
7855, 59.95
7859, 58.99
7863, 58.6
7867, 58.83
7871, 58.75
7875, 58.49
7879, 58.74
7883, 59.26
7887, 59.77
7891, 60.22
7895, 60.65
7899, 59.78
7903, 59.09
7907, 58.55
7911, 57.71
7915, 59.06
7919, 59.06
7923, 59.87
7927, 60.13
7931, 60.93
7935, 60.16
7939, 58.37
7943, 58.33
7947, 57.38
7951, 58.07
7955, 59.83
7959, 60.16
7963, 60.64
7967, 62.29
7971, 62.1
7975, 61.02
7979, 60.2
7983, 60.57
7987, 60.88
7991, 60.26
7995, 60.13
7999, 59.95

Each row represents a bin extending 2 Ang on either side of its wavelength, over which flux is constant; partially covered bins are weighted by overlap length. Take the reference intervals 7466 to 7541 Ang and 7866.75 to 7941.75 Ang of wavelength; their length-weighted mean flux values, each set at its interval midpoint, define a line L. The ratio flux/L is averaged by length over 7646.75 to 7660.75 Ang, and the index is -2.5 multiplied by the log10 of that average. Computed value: 0.05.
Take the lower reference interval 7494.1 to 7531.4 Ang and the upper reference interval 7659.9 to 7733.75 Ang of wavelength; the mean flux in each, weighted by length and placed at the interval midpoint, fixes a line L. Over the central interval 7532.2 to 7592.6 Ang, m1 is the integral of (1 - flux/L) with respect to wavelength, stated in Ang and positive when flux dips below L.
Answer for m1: -3.1 Ang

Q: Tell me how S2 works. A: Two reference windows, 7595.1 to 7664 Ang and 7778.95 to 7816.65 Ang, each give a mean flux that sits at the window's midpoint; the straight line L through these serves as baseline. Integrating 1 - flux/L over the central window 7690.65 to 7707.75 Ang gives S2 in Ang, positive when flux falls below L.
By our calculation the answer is 1.5 Ang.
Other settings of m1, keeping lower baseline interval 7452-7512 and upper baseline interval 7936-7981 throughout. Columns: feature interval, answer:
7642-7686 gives 3.32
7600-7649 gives 0.14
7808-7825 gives 0.60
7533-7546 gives -0.53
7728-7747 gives 0.97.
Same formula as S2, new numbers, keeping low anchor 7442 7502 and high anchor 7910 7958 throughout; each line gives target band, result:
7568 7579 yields -0.37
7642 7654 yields 0.30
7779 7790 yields 0.66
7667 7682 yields 1.37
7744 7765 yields 1.53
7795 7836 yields 1.64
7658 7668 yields 1.23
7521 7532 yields -0.10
